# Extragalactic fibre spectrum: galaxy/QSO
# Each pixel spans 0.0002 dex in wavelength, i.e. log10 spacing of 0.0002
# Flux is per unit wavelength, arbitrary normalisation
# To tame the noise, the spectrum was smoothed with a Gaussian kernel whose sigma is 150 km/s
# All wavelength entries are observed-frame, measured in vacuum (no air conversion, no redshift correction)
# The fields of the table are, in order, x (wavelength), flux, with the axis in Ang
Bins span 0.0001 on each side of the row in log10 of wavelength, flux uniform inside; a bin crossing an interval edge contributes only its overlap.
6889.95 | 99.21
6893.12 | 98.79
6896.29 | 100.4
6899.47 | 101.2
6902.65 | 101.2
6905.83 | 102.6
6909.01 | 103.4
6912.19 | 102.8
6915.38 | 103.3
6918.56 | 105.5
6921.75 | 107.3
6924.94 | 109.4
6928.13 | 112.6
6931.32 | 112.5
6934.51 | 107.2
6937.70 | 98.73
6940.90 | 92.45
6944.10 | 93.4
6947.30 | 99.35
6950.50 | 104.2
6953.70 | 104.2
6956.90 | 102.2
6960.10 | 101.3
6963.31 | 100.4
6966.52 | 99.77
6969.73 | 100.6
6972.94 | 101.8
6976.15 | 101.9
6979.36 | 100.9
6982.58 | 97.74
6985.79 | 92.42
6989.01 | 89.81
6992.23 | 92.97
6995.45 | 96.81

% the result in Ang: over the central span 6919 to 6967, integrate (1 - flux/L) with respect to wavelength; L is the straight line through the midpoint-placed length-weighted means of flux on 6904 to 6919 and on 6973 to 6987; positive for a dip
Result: -0.87 Ang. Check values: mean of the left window 103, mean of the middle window 103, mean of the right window 98.8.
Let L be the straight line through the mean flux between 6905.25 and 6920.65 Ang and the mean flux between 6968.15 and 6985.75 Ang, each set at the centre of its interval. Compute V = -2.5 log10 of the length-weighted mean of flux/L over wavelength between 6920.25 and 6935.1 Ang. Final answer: -0.07 mag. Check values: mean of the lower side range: 104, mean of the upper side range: 99.9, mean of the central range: 110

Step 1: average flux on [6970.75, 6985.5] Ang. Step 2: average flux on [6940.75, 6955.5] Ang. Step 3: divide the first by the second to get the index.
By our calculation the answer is 1.0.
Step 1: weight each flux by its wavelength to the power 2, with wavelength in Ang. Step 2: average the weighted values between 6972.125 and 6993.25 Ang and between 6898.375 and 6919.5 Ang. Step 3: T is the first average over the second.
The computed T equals 0.96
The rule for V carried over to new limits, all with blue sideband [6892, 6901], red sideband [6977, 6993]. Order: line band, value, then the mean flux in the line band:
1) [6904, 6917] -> -0.04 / 103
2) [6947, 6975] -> -0.06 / 102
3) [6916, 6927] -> -0.09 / 107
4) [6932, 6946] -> -0.01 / 98.9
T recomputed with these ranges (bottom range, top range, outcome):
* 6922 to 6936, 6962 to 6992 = 0.90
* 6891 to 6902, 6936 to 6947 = 0.97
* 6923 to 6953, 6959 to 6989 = 0.97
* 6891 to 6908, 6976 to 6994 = 0.97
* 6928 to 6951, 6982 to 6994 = 0.93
